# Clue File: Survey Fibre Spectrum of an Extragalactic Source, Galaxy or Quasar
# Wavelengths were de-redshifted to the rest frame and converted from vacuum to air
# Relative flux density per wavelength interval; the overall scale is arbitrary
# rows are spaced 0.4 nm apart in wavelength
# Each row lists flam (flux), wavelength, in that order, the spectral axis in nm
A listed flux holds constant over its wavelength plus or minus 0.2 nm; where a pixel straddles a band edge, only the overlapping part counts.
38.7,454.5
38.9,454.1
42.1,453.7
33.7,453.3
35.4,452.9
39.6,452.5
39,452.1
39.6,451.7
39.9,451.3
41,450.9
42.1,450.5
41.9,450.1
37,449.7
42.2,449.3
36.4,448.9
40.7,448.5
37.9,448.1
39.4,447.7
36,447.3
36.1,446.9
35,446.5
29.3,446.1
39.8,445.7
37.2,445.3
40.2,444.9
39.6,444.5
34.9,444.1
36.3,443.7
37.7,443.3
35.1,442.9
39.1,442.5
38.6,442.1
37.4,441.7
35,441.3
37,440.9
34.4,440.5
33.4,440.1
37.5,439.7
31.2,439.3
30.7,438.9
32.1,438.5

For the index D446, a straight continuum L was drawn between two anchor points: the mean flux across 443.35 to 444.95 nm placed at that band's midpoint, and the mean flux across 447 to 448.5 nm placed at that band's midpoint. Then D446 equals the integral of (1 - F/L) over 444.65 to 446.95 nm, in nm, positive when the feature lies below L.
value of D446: 0.09 nm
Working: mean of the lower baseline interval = 37.5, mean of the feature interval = 36.4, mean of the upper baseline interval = 38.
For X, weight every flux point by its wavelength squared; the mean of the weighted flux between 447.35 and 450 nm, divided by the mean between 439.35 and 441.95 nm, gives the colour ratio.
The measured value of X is 1.13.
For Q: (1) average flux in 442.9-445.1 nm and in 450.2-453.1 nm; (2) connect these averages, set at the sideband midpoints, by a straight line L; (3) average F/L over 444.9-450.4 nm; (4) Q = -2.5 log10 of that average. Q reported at 0.02 mag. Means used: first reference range 37.5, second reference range 39.6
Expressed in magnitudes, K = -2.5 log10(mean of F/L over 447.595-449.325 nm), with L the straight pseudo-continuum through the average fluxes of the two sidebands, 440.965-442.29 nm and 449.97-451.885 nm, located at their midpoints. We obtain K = 0.02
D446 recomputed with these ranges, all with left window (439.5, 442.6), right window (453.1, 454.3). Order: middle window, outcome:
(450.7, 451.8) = -0.07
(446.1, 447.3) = 0.09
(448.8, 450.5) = -0.10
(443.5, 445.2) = -0.04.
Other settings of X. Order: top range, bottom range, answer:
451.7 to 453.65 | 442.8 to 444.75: 1.06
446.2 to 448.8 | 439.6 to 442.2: 1.06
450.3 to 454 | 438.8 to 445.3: 1.13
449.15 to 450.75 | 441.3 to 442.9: 1.12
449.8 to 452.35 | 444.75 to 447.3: 1.14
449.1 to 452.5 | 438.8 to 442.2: 1.20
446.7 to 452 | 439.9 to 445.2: 1.10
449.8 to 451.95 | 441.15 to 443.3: 1.14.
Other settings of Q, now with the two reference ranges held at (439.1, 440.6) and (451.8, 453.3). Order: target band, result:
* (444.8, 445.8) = -0.096 mag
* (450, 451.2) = -0.124 mag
